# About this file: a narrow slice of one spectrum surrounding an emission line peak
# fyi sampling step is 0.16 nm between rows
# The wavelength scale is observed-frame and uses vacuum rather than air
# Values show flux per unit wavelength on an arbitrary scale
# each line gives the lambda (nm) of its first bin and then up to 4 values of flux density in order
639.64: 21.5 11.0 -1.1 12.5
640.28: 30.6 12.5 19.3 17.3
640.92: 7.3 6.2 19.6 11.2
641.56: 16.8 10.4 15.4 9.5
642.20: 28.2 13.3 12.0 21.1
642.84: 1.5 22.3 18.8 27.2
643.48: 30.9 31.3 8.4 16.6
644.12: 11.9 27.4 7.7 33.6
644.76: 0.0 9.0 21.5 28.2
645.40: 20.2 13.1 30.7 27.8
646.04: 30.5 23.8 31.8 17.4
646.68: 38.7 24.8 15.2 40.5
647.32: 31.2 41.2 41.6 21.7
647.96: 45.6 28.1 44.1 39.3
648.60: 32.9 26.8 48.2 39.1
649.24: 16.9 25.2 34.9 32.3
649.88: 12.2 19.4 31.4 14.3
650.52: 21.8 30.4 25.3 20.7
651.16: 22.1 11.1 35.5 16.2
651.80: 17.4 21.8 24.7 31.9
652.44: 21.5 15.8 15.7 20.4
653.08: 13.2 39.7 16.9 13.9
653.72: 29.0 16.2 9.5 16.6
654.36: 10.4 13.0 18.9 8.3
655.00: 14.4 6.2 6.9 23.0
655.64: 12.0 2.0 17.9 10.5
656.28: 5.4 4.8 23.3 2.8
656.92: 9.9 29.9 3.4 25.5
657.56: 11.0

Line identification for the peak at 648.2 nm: Mg II 2798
